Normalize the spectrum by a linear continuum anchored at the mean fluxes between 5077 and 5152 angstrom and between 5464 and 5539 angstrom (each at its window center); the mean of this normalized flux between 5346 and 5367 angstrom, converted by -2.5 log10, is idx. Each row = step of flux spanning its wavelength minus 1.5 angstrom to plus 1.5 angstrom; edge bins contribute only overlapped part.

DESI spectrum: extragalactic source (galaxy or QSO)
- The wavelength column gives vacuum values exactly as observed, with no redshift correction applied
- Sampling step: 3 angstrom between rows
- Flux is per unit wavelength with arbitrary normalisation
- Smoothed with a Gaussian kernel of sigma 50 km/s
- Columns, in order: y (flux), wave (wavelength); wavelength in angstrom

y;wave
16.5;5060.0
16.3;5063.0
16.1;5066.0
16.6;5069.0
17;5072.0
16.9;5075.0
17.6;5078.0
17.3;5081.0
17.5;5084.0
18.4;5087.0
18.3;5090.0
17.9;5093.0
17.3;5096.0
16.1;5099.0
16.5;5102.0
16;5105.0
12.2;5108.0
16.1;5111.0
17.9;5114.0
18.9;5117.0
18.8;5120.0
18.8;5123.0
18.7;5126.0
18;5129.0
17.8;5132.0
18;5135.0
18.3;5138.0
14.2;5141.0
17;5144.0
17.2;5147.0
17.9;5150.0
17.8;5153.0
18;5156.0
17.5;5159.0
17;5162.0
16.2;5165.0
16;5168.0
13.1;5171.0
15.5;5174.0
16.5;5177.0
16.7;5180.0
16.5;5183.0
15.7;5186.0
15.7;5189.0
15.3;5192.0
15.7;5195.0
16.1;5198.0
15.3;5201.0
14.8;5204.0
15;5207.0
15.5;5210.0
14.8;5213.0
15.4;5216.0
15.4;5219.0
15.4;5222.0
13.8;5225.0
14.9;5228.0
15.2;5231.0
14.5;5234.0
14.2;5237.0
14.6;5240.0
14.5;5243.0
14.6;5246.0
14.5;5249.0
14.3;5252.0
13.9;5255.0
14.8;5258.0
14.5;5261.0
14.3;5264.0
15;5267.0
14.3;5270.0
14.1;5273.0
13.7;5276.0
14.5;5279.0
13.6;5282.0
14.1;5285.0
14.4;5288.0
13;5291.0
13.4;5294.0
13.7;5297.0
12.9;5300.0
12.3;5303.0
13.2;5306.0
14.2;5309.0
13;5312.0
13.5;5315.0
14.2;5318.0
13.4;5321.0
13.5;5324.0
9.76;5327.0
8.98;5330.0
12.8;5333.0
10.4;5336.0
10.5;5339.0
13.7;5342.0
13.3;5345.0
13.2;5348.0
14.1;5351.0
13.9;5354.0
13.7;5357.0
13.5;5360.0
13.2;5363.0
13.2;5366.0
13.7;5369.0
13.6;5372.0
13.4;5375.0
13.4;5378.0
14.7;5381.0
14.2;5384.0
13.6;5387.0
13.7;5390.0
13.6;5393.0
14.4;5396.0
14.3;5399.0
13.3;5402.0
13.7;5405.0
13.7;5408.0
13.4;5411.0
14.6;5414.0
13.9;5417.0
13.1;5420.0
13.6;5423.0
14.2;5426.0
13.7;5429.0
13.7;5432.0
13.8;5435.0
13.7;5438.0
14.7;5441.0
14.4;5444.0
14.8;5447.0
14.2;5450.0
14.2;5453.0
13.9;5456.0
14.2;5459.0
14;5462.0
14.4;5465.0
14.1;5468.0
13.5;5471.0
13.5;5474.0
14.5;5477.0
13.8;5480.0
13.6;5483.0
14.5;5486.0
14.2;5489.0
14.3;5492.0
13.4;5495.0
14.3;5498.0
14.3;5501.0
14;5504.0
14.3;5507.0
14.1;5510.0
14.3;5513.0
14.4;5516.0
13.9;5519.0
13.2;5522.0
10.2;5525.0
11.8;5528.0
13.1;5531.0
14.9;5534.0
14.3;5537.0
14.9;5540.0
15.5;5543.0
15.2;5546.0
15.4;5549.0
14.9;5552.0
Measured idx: 0.12 mag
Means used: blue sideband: 17.3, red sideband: 13.8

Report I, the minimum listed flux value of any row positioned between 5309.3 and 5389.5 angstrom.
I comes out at 8.98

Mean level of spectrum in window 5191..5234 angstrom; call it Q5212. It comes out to 15.2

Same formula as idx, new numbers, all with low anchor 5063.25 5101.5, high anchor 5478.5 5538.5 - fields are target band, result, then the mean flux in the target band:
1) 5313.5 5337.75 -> 0.25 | 12.1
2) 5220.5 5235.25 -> 0.09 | 14.8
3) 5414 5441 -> 0.04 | 13.8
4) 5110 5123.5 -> -0.07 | 18.1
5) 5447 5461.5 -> 0.00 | 14.2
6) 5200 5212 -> 0.07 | 15.1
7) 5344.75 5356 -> 0.10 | 13.7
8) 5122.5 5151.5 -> -0.05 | 17.5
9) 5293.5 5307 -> 0.18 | 13.1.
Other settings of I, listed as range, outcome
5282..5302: 12.9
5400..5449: 13.1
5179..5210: 14.8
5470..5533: 10.2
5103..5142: 12.2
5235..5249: 14.2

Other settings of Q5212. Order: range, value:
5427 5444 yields 14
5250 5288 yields 14.3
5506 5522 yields 14.1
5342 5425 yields 13.7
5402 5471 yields 14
